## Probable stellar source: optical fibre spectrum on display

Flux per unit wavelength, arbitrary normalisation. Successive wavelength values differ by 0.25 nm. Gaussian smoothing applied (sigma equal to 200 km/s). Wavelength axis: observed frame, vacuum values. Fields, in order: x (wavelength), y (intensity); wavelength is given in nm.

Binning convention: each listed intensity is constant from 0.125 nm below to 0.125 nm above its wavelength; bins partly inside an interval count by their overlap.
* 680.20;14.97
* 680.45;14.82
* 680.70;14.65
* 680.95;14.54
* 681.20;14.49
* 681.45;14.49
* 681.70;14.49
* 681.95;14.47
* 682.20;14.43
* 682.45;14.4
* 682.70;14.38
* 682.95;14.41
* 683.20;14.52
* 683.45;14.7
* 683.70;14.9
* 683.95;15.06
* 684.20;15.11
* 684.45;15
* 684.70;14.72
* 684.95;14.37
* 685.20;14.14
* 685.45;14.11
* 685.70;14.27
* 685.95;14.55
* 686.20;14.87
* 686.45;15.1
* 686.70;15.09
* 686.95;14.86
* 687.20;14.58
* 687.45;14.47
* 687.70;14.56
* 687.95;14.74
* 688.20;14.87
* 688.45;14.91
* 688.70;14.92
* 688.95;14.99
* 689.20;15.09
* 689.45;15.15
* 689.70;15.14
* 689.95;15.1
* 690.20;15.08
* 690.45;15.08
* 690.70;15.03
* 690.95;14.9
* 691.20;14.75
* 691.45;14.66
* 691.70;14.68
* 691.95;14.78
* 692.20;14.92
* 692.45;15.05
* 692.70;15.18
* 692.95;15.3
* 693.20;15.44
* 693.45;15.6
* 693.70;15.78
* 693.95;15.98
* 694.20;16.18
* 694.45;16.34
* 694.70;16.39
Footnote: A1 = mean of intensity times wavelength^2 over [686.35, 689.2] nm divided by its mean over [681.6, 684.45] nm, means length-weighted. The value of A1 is 1.0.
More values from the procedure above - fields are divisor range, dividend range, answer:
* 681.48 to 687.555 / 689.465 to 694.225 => 1.06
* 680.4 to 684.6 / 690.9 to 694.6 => 1.08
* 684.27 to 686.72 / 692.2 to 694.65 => 1.09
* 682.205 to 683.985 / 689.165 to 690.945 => 1.05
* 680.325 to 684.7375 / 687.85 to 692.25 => 1.04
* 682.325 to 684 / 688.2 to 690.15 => 1.05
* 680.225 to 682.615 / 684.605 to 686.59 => 1.01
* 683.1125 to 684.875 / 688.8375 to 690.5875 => 1.03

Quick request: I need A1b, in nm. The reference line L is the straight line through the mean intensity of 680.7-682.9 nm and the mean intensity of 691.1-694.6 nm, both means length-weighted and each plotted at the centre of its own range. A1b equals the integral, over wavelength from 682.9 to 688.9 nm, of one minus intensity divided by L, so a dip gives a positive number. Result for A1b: 0.03 nm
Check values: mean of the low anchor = 14.5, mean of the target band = 14.7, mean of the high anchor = 15.3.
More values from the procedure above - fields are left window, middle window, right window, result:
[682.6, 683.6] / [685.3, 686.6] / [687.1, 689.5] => 0.01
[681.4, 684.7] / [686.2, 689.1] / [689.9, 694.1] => 0.01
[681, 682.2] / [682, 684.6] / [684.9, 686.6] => -0.03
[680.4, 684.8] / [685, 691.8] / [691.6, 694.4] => 0.12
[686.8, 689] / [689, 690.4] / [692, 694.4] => -0.01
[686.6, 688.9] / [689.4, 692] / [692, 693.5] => 0.02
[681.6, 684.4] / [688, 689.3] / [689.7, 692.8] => -0.01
